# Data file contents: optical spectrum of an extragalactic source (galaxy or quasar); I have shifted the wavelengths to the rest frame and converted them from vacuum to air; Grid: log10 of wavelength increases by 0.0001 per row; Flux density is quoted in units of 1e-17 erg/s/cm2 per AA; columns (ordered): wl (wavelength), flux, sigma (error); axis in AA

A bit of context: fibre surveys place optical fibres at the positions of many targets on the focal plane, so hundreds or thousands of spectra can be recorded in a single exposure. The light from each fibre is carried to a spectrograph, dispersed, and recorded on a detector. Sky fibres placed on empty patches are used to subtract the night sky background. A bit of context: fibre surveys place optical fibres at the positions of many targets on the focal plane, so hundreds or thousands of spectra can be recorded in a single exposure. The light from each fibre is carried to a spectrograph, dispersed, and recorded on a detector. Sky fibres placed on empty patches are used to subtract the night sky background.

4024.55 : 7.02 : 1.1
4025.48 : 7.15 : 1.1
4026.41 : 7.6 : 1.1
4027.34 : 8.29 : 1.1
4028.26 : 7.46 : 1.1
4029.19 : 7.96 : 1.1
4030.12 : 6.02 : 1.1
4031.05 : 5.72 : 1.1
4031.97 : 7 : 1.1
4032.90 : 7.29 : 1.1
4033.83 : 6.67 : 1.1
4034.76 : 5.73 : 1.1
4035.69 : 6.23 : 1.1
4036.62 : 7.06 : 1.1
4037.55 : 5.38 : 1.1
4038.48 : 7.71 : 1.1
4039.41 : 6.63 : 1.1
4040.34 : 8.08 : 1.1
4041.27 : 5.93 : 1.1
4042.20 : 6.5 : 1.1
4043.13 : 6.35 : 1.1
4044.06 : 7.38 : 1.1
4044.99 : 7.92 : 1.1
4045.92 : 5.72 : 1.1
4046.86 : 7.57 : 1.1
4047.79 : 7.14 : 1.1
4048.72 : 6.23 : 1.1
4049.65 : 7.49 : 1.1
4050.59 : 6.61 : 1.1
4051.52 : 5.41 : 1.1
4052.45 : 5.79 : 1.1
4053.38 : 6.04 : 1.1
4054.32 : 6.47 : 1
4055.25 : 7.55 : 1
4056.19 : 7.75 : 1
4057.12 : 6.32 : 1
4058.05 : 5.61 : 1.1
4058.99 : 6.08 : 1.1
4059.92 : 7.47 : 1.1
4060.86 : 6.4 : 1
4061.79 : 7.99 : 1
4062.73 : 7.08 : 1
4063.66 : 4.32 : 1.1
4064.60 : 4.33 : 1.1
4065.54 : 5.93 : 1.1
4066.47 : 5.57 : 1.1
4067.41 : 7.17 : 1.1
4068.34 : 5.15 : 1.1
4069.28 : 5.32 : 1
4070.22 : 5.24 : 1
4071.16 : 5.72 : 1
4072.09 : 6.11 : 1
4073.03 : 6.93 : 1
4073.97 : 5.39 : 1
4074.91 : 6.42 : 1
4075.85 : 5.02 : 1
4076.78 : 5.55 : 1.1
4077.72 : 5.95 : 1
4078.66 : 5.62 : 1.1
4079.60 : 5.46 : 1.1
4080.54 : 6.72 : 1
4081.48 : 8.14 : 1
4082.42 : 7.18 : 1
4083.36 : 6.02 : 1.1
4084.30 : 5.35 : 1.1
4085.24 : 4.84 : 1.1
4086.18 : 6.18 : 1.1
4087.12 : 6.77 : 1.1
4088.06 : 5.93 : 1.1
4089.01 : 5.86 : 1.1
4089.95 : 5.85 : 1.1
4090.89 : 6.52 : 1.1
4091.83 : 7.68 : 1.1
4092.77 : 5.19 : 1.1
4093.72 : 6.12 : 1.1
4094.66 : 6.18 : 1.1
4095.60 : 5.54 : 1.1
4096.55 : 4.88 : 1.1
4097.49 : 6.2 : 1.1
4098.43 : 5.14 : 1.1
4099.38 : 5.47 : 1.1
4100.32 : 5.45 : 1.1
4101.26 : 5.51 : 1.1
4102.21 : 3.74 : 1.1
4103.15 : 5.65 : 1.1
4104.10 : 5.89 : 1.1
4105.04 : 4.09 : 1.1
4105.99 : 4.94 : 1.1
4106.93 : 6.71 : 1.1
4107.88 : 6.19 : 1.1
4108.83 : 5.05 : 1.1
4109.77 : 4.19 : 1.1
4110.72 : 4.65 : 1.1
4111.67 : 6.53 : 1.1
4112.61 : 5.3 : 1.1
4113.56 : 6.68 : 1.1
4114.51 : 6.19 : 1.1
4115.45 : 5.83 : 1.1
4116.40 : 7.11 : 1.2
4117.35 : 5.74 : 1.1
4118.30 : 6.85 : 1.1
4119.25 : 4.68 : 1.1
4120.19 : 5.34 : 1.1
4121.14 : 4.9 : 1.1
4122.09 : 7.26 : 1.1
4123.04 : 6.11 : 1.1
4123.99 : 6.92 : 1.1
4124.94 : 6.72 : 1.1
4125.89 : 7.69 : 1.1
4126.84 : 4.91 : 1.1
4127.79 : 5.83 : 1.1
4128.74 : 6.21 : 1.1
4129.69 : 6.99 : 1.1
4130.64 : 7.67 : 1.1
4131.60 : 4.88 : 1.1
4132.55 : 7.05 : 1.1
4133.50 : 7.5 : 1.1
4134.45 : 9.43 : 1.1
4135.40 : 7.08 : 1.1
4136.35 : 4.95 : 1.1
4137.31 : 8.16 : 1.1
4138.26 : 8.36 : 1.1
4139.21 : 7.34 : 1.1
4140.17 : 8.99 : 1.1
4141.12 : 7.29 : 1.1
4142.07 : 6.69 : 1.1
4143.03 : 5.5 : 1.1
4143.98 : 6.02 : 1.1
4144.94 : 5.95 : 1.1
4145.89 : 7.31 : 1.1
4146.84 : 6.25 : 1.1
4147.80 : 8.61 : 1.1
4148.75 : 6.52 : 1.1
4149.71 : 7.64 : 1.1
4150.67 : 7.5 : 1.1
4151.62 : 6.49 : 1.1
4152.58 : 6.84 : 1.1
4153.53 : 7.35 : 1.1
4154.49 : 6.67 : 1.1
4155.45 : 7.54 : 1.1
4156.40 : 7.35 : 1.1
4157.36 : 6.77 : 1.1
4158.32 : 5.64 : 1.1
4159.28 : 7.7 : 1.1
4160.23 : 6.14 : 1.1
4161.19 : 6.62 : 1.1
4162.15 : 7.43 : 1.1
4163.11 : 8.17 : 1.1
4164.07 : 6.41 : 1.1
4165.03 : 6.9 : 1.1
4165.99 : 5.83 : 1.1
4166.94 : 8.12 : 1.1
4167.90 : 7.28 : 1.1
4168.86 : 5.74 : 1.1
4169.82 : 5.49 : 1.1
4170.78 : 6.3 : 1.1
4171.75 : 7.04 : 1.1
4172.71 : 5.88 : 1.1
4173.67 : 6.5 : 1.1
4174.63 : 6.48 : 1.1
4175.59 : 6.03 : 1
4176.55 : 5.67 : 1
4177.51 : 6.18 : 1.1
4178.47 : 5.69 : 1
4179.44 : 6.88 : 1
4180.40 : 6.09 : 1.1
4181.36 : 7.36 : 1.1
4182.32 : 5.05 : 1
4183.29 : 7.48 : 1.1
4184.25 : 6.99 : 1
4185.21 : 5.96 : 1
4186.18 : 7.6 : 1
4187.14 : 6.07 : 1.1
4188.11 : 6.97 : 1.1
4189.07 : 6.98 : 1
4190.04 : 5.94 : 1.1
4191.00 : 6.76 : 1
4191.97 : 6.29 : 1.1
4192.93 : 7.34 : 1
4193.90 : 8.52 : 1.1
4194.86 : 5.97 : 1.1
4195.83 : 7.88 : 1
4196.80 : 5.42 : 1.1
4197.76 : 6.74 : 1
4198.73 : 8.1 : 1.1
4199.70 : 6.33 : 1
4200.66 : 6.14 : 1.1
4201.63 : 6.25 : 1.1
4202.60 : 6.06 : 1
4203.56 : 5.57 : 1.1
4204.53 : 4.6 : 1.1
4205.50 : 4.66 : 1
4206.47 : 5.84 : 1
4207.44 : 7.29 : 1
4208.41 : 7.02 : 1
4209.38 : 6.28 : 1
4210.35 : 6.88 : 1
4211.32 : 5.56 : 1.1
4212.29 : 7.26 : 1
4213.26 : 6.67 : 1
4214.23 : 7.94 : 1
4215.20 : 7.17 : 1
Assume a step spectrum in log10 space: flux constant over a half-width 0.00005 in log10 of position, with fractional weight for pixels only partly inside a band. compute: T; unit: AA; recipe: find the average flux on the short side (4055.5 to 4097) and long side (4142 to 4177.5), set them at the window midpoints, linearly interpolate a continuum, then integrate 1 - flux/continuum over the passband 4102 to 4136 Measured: 1.7 AA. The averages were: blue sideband 6.07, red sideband 6.71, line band 6.09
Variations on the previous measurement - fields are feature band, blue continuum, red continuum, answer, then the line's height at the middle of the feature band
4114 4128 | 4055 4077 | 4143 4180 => 0.63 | 6.44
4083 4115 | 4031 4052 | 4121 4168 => 5.46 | 6.83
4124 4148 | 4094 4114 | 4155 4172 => -2.92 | 6.17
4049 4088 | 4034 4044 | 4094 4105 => -0.99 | 6.01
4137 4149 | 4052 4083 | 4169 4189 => -1.58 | 6.32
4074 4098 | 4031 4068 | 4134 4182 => 2.20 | 6.64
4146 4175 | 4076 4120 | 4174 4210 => -2.88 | 6.23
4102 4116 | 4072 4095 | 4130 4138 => 2.42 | 6.62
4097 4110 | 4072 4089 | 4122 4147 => 2.21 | 6.41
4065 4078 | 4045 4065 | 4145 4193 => 1.41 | 6.52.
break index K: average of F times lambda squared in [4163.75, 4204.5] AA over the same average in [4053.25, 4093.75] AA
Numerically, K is 1.12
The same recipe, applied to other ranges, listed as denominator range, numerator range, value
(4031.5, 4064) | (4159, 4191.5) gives 1.05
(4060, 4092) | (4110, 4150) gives 1.12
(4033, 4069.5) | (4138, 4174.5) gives 1.12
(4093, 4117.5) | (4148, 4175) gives 1.26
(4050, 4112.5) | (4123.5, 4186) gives 1.19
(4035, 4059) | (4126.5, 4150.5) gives 1.09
